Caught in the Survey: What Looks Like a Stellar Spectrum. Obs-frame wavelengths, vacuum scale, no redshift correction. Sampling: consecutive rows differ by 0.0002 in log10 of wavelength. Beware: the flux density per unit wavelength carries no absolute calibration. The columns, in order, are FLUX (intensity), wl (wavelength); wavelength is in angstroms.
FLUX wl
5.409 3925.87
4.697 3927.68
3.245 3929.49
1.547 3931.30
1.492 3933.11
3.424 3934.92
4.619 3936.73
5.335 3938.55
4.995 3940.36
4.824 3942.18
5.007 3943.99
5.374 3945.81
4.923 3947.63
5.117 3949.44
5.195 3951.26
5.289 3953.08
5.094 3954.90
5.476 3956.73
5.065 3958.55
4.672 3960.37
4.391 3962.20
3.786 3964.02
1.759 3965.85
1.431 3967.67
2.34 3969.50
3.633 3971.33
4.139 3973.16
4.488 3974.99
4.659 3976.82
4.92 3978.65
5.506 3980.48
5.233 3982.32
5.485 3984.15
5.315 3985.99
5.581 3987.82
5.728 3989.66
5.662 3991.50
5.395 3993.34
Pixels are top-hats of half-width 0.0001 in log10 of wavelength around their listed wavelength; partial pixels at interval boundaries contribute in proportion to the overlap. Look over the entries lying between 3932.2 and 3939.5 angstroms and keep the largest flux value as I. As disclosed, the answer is 5.335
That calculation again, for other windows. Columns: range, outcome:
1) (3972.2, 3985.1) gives 5.506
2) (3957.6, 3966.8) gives 5.065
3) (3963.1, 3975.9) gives 4.488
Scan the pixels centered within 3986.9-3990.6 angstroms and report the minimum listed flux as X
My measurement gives 5.581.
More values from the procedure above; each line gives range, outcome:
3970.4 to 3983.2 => 3.633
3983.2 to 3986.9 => 5.315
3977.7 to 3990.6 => 4.92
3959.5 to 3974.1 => 1.431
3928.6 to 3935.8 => 1.492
